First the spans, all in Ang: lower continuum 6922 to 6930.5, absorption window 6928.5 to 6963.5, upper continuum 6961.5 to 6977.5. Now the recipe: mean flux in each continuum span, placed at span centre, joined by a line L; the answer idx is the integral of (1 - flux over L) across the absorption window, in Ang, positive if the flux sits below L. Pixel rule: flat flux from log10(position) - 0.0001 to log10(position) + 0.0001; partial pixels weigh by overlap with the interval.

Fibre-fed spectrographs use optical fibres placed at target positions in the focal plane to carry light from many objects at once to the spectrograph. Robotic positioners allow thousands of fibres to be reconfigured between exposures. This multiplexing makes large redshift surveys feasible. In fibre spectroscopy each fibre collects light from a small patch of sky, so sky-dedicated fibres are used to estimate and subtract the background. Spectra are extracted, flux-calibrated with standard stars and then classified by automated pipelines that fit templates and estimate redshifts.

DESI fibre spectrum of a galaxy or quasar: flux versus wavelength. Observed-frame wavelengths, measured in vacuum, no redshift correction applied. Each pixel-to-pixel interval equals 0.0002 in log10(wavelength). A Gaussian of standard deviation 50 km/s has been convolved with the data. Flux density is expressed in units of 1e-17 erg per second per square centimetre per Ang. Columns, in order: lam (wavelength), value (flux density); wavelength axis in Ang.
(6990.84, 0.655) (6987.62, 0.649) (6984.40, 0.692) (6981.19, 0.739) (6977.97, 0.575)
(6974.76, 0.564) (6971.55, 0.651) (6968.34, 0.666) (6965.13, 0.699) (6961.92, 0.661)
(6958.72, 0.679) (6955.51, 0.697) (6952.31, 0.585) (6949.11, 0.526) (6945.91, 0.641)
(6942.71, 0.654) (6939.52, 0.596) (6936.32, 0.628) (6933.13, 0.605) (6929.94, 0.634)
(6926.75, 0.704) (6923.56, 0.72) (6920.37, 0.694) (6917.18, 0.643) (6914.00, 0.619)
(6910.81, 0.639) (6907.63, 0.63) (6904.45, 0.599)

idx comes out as 2.1 Ang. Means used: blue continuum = 0.692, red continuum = 0.642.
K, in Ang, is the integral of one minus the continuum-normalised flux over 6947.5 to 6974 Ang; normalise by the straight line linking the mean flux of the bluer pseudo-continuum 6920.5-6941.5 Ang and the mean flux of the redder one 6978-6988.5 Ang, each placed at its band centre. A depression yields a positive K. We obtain 1.0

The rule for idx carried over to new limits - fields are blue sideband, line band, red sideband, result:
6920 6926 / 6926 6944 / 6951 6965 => 1.54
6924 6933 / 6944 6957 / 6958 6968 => 1.18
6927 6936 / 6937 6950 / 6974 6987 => 0.55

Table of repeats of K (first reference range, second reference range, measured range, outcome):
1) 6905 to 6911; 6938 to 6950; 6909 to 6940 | -1.5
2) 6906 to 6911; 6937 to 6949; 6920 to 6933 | -1.1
